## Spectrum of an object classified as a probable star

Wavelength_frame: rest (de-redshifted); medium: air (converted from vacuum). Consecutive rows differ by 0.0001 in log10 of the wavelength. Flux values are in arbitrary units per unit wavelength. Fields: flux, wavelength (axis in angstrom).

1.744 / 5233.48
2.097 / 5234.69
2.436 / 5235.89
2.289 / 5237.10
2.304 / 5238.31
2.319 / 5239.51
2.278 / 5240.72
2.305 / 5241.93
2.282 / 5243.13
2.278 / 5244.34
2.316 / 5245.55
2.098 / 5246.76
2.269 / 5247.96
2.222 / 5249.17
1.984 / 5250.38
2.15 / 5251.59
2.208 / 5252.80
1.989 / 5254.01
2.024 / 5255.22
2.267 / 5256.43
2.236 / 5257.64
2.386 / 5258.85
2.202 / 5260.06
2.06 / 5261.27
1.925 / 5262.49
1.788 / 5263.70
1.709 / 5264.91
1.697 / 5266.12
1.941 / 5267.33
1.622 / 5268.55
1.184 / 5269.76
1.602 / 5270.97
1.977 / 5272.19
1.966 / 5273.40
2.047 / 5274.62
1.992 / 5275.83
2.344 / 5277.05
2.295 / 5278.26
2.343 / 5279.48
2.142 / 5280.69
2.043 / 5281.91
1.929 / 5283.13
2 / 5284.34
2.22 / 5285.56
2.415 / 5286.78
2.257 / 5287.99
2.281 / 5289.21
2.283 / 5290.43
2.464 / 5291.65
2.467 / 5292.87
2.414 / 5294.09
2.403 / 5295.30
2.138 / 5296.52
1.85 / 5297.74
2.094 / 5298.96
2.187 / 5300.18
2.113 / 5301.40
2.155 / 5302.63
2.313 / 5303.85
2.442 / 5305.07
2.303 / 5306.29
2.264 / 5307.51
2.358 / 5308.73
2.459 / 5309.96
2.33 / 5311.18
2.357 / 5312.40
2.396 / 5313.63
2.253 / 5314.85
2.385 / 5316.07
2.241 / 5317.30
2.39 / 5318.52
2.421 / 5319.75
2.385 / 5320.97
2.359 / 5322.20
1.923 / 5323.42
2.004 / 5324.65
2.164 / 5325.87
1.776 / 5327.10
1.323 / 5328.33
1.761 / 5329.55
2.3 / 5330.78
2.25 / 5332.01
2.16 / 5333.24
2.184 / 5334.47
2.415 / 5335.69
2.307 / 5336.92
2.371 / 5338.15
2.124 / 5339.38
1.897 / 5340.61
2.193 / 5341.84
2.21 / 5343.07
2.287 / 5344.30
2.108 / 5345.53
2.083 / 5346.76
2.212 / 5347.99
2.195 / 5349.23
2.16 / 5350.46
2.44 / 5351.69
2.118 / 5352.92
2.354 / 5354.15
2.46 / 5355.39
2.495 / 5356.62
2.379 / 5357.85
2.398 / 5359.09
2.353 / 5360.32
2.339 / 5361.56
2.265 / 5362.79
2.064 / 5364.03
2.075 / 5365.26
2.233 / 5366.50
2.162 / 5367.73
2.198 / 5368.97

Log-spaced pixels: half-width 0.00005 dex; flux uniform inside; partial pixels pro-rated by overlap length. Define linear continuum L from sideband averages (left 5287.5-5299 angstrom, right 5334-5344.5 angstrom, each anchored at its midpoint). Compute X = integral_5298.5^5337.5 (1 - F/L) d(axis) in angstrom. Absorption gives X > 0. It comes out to 0.6 angstrom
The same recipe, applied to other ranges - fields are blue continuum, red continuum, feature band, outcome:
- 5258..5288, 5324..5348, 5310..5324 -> -1.7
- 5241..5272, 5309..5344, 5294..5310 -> -0.8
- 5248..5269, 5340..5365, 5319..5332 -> 0.8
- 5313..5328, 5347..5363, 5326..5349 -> 1.5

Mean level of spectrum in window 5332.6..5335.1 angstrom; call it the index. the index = 2.18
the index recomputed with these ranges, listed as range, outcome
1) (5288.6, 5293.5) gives 2.37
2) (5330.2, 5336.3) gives 2.26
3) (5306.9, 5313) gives 2.35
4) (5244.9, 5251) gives 2.18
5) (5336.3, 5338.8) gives 2.33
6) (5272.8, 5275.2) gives 2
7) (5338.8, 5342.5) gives 2.07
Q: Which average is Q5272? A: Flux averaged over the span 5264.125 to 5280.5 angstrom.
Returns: 1.91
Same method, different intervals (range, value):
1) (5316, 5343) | 2.15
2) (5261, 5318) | 2.14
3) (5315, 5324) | 2.3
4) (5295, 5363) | 2.22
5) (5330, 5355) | 2.22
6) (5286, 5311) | 2.28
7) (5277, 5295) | 2.26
